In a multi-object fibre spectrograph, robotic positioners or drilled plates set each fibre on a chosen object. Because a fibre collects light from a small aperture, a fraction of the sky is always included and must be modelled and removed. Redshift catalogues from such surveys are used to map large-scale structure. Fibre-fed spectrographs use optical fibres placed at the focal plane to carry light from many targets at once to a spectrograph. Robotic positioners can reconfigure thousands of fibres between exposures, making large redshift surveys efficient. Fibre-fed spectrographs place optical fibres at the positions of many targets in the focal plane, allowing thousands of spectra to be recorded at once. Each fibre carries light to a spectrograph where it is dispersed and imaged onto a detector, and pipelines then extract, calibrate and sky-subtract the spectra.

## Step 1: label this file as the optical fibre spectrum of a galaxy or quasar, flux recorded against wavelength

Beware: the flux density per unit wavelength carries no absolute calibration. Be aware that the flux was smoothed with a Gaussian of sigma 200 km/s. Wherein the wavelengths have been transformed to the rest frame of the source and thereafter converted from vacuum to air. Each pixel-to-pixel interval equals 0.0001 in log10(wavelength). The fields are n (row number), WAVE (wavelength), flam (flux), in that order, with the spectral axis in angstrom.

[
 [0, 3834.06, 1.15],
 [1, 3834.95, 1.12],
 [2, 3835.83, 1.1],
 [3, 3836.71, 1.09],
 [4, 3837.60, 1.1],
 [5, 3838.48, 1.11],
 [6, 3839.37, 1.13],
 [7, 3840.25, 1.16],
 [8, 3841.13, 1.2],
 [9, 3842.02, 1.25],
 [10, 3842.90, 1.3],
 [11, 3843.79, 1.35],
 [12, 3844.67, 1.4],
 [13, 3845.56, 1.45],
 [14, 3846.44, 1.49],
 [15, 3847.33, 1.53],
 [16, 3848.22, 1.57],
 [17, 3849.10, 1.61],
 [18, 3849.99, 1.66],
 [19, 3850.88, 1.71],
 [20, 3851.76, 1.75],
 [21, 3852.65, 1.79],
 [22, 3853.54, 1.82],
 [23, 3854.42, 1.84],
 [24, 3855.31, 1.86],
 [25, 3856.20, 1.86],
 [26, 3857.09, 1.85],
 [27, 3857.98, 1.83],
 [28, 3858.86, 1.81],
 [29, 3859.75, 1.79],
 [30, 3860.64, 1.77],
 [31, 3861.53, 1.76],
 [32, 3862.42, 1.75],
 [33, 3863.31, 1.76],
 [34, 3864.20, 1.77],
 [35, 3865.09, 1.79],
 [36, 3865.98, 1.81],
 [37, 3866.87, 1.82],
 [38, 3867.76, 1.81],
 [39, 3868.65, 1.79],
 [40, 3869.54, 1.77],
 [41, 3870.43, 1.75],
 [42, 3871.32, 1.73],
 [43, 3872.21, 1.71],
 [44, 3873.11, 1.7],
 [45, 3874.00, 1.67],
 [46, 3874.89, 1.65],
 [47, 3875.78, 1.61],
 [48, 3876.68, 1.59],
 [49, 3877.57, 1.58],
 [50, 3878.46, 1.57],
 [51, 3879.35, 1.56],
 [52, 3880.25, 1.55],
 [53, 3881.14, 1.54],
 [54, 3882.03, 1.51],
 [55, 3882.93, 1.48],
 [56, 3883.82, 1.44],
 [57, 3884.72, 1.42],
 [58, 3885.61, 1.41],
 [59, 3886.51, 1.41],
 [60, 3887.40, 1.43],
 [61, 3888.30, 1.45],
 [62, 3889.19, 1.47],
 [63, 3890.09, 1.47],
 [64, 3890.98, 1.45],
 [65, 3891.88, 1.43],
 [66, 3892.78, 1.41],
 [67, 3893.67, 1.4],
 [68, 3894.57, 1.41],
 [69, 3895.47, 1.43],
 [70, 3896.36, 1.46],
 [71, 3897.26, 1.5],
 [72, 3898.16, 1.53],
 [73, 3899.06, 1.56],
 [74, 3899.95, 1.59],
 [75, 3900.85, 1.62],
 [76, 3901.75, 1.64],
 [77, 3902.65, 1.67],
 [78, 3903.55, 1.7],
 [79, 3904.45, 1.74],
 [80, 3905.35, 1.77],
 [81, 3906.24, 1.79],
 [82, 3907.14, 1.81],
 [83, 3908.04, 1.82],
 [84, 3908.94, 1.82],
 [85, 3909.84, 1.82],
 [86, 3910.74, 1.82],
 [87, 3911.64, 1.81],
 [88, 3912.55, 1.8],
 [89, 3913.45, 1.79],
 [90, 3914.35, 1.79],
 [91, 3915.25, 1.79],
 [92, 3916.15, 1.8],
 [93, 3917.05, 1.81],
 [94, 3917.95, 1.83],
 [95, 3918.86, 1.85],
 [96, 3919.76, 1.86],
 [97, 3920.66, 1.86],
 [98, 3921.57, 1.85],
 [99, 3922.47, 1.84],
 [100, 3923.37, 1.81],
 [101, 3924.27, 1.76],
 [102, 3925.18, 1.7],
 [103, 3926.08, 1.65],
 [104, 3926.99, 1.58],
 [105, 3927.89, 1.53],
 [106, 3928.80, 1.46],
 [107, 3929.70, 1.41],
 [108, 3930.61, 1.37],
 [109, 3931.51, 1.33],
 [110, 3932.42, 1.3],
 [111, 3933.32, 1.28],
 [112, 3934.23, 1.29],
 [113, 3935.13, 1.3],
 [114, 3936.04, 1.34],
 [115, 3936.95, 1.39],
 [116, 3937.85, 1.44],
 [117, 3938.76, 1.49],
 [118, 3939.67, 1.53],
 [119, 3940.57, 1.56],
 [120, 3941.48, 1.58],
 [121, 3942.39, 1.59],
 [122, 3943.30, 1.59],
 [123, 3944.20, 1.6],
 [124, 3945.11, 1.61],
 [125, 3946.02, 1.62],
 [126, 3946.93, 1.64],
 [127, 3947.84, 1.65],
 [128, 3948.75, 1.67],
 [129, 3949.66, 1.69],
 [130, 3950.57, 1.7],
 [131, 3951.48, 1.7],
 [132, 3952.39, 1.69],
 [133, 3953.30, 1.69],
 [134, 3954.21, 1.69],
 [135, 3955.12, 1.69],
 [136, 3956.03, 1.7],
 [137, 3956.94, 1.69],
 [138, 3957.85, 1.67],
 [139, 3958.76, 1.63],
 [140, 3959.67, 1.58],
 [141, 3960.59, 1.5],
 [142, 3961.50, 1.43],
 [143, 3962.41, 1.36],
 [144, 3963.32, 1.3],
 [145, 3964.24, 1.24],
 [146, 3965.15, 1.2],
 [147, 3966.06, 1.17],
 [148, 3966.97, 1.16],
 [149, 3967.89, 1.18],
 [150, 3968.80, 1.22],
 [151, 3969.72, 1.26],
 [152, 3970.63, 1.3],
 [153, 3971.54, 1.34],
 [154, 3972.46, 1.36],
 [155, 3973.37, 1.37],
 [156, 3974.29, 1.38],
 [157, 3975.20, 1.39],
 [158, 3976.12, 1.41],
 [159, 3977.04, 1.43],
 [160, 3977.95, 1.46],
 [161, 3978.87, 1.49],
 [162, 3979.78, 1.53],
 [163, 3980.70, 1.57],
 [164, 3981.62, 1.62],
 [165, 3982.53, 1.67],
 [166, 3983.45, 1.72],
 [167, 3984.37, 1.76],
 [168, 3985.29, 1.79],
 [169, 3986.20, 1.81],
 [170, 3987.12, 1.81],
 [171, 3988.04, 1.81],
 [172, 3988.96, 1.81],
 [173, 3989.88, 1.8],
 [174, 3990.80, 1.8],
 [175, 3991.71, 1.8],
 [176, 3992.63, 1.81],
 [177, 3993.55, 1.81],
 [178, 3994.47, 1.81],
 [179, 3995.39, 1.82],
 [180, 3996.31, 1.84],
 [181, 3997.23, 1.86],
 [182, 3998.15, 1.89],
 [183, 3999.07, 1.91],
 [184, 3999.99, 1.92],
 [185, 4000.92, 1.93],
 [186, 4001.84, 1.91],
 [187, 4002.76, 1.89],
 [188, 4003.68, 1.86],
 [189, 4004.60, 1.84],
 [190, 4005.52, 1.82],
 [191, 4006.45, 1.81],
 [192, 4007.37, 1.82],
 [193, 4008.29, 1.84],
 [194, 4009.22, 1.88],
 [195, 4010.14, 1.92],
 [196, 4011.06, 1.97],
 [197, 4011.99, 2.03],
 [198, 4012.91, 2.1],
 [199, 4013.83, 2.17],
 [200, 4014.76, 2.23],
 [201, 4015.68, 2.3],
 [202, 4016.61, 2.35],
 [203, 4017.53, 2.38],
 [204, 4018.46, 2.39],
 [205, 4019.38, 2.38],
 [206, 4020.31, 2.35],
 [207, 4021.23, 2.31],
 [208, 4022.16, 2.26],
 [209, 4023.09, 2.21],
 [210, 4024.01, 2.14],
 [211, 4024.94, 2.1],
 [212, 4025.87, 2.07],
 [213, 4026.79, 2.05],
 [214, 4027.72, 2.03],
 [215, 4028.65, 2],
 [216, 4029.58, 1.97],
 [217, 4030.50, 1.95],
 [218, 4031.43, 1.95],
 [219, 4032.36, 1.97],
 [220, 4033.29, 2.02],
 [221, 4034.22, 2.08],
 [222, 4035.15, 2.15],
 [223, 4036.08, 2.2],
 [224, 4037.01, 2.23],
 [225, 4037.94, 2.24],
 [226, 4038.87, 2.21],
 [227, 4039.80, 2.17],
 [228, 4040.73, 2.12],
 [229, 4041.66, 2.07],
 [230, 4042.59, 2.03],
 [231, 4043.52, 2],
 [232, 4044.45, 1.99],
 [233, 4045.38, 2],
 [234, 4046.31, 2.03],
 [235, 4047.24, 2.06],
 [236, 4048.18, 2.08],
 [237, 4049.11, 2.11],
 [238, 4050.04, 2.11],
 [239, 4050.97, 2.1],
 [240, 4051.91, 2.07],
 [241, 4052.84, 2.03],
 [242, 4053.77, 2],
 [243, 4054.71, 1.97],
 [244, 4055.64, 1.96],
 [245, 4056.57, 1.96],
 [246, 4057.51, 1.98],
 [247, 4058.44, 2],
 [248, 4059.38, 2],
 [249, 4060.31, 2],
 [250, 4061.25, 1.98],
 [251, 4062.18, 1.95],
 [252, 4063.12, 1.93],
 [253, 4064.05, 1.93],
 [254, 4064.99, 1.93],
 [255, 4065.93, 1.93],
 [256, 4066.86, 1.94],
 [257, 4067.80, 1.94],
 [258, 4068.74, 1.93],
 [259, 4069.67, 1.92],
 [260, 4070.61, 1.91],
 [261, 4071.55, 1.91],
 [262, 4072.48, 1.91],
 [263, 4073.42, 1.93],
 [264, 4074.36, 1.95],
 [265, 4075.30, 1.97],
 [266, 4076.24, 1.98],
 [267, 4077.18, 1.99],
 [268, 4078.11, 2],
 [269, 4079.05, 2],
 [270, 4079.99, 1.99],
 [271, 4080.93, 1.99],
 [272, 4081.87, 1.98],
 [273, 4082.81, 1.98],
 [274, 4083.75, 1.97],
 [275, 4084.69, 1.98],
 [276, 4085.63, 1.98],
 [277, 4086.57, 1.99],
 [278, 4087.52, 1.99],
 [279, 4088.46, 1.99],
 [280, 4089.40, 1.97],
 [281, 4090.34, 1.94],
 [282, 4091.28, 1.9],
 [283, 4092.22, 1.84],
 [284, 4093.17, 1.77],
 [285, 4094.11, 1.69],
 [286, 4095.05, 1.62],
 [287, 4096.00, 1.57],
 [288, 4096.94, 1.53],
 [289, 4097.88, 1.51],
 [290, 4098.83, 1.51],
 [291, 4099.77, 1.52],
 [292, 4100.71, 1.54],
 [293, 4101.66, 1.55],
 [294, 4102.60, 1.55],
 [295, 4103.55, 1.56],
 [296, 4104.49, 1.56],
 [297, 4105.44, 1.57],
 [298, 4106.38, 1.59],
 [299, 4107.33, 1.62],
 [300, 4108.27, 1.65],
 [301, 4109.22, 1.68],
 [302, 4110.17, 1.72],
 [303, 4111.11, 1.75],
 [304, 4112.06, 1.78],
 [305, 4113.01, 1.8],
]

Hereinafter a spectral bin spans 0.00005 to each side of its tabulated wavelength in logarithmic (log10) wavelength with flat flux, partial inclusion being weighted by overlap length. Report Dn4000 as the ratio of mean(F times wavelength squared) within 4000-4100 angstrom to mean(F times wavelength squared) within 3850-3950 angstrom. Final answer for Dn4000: 1.3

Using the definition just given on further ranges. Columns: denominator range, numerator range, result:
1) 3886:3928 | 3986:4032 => 1.26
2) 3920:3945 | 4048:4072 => 1.37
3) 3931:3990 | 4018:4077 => 1.41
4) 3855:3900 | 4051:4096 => 1.33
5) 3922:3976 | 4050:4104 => 1.35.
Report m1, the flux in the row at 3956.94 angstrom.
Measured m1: 1.69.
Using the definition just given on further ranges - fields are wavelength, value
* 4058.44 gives 2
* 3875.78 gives 1.61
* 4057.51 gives 1.98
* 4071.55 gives 1.91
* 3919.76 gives 1.86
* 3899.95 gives 1.59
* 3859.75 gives 1.79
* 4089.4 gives 1.97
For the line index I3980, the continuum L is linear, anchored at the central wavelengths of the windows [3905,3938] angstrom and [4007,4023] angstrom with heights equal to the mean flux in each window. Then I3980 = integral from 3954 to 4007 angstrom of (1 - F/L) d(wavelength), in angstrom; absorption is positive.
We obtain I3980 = 9.8 angstrom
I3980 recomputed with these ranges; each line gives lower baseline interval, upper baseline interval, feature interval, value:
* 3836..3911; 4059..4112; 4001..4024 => -4.4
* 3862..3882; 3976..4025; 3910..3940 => 2.7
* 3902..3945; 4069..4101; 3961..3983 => 4.4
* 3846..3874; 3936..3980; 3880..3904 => 2.4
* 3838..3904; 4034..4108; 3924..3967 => 4.8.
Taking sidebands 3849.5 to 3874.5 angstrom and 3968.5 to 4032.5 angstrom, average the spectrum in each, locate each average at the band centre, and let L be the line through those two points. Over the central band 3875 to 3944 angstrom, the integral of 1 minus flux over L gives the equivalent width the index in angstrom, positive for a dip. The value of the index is 8.20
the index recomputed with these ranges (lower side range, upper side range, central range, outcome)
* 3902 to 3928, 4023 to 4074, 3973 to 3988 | 2.5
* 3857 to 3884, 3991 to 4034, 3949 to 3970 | 4.5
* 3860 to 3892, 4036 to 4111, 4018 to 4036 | -2.9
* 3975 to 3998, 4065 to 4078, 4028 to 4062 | -3.3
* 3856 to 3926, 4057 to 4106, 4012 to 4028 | -3.8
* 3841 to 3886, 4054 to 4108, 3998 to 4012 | -0.8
